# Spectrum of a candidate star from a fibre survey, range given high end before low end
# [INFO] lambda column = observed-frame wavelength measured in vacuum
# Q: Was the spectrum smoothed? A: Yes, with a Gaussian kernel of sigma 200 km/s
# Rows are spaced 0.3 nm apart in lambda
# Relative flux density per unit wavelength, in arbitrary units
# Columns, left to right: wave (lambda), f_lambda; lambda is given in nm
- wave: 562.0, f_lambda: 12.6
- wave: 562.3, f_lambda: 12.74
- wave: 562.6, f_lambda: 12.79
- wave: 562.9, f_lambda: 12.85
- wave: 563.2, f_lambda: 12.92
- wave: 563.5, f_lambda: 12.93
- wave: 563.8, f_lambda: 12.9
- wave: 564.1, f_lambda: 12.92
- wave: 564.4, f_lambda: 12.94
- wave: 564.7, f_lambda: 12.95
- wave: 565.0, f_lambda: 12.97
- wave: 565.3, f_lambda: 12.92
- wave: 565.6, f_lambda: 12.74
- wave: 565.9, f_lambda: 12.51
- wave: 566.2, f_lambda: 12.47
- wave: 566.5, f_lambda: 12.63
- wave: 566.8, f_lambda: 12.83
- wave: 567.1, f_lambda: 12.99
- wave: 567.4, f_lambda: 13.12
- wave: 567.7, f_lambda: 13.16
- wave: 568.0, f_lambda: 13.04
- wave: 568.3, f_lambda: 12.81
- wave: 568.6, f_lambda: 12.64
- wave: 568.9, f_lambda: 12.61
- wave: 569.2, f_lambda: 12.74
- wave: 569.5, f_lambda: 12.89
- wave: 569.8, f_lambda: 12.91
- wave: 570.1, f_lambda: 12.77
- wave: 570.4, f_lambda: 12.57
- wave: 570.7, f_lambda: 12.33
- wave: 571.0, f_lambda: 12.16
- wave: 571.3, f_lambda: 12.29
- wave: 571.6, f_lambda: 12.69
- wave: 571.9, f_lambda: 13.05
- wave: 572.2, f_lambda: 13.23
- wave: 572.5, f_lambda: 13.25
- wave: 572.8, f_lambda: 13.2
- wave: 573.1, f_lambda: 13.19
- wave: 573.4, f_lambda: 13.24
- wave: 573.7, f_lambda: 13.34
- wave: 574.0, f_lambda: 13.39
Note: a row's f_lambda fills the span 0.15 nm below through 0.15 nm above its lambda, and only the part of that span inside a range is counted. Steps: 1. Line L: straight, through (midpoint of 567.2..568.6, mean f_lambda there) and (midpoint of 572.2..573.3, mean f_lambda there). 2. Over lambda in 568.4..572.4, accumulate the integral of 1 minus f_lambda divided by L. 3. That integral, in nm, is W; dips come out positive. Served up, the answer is 0.127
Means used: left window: 13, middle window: 12.7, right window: 13.2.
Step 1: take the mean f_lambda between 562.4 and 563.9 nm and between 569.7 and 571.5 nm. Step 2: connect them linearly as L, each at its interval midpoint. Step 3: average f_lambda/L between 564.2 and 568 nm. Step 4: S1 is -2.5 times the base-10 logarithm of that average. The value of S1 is -0.01 mag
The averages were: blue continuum 12.9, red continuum 12.5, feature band 12.9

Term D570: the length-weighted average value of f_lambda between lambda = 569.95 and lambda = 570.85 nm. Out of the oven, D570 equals 12.6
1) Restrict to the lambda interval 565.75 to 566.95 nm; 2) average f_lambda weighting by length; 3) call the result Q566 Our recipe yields 12.6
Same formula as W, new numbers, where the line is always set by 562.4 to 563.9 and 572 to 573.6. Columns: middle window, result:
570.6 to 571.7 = 0.07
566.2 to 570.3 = 0.07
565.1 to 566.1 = 0.02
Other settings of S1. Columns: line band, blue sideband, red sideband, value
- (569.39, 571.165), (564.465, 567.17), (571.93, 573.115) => 0.04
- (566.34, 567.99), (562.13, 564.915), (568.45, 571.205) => -0.02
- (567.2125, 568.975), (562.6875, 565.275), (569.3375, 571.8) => -0.02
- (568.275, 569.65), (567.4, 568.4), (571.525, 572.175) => 0.02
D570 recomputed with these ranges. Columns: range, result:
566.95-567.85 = 13.1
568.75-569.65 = 12.7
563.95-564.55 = 12.9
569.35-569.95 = 12.9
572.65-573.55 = 13.2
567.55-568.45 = 13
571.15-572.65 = 12.9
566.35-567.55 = 12.9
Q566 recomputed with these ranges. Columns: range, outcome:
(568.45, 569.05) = 12.6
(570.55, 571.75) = 12.4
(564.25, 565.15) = 13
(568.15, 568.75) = 12.7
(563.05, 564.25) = 12.9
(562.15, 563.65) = 12.8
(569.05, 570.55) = 12.8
